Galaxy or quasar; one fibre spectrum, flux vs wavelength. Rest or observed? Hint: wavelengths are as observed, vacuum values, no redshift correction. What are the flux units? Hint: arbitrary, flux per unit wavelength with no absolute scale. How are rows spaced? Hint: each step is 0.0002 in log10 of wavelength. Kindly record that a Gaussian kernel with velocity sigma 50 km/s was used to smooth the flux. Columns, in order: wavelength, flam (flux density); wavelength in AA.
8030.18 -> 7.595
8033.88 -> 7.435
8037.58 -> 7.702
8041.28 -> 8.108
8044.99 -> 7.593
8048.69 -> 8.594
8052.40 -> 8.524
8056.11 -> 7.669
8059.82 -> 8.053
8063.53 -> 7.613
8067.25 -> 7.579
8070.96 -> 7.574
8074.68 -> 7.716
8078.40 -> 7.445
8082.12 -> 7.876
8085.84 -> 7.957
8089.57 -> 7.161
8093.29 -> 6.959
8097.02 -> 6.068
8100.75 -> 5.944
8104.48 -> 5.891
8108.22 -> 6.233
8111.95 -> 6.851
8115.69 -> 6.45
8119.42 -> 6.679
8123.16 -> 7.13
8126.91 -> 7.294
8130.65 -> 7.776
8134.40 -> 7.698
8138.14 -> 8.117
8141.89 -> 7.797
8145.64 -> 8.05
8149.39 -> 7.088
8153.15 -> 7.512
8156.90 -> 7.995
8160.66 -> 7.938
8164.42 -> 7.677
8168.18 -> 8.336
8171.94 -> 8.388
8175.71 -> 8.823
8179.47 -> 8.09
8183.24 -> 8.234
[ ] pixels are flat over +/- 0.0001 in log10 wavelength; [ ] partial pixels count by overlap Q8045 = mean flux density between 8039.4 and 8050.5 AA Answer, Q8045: 8.1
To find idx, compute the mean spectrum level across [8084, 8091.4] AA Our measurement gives 7.55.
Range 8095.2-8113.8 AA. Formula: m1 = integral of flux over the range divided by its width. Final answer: 6.2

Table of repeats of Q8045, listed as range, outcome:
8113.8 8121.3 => 6.57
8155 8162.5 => 7.97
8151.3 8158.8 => 7.76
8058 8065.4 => 7.83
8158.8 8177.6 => 8.23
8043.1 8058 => 8.09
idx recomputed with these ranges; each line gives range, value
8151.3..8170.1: 7.9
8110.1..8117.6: 6.65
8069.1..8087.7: 7.72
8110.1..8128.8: 6.88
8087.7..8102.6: 6.53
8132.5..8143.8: 7.87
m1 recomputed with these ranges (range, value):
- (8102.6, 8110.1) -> 6.06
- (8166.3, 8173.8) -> 8.36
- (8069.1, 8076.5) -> 7.65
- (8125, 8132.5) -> 7.53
